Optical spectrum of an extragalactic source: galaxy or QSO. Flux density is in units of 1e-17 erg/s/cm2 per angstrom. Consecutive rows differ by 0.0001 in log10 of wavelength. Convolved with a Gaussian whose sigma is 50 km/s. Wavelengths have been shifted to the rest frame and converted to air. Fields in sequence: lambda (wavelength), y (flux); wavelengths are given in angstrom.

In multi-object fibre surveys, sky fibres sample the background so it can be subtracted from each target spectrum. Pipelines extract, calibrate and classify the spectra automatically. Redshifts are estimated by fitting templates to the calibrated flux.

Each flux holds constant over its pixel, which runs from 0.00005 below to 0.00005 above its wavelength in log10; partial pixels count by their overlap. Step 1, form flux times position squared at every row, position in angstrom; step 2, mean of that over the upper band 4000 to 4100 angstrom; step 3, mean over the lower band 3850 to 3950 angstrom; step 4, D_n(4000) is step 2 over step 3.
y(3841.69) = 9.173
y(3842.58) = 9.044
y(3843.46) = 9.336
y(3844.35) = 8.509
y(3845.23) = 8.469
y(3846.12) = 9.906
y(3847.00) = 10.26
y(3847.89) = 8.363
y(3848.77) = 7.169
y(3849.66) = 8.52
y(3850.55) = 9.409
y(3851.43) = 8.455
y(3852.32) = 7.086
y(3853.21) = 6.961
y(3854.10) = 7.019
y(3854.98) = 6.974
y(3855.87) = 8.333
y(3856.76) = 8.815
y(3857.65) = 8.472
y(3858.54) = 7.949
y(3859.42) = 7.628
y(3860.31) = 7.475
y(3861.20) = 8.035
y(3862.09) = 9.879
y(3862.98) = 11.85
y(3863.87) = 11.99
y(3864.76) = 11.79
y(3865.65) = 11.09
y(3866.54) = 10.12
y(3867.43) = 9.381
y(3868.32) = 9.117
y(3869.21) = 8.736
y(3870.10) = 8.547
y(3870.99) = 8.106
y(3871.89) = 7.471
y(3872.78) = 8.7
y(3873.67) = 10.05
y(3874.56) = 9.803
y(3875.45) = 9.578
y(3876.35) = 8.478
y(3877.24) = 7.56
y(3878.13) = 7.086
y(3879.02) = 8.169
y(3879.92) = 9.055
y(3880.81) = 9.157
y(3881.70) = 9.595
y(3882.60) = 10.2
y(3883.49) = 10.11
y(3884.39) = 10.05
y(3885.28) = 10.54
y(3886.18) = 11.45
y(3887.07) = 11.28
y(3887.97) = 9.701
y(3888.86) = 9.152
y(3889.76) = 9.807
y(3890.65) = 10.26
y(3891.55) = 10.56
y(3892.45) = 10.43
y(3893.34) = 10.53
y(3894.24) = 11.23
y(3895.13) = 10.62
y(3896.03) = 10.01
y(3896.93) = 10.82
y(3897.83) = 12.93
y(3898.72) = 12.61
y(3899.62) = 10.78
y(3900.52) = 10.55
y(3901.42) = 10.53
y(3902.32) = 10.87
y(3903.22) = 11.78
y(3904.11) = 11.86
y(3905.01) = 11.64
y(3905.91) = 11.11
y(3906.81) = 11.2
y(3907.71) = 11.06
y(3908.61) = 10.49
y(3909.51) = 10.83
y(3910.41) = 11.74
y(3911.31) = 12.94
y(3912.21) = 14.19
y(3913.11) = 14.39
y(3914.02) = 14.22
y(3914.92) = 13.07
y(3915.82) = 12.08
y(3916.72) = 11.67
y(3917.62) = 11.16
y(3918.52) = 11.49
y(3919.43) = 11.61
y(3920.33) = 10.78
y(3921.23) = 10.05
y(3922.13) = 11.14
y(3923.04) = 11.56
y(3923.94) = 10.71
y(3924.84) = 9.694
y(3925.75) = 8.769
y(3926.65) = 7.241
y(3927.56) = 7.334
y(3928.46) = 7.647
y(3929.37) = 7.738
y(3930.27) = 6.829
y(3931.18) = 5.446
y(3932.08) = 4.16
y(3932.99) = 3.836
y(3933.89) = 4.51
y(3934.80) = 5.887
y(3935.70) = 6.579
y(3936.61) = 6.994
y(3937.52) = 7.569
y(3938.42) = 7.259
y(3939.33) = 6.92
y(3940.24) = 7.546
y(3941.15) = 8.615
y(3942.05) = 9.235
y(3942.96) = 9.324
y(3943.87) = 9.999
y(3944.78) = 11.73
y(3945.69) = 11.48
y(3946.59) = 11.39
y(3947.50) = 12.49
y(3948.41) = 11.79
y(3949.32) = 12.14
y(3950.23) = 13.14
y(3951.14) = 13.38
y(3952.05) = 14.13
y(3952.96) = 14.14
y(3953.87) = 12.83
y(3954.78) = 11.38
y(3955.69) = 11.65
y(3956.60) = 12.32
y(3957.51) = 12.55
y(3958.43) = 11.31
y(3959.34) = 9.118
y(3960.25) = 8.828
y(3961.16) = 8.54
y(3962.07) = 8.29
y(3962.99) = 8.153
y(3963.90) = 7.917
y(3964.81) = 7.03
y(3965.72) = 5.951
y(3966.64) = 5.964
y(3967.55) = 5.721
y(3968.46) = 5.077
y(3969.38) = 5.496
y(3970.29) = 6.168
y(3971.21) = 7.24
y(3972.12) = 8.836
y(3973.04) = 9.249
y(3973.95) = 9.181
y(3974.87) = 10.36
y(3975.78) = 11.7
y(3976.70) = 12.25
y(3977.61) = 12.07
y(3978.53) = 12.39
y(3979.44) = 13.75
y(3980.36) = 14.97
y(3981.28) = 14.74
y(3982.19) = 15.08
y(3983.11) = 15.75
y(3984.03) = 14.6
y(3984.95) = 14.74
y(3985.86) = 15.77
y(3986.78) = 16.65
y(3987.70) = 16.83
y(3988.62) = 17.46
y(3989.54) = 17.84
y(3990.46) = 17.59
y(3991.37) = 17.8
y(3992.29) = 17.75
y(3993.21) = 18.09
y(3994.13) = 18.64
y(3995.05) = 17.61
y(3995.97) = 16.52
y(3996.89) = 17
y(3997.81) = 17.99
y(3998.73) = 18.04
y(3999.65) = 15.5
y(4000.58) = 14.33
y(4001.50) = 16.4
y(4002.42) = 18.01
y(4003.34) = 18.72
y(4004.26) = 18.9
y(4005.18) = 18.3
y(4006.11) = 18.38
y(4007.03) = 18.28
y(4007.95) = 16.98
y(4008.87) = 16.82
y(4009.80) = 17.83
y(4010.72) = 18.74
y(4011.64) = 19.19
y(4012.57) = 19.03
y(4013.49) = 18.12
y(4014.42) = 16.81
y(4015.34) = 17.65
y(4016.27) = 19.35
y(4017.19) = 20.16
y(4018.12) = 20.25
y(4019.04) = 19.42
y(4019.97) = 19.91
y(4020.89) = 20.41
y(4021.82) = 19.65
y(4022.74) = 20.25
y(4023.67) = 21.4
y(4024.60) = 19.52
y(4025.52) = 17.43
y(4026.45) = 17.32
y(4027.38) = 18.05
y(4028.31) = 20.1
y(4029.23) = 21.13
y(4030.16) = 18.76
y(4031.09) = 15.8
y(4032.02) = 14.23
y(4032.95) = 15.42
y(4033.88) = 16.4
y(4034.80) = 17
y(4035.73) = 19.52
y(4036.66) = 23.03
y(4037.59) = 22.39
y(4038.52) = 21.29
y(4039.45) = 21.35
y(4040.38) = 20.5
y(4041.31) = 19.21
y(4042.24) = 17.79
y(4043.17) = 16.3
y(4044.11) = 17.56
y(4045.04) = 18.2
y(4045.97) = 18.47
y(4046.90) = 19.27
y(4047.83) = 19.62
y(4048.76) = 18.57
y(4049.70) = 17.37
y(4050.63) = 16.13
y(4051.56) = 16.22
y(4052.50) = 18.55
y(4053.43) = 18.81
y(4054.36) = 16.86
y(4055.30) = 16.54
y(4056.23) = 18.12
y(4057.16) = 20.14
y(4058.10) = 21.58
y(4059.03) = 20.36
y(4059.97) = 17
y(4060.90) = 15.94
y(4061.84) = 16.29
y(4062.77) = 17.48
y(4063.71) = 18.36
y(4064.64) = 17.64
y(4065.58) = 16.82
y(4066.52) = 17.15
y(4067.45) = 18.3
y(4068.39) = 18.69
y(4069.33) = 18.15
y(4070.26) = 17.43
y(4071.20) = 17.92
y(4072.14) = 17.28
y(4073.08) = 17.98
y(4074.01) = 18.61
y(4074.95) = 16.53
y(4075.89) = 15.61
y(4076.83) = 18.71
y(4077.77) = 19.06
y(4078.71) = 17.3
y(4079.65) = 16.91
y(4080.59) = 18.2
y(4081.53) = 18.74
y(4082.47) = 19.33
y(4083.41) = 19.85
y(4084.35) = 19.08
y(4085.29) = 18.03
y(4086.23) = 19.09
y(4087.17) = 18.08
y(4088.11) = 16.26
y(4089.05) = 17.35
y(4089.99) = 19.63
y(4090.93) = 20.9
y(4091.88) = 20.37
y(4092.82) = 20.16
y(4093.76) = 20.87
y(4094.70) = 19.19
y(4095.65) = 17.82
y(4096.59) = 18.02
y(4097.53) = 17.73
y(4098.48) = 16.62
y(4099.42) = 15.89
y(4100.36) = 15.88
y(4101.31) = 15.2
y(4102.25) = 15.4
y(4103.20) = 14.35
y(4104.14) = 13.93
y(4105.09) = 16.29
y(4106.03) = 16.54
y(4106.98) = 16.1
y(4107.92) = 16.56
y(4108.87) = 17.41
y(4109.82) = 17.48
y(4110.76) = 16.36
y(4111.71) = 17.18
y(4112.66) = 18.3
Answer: 2.04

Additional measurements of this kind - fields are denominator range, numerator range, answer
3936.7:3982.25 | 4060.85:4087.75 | 1.88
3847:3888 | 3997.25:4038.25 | 2.20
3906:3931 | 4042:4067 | 1.78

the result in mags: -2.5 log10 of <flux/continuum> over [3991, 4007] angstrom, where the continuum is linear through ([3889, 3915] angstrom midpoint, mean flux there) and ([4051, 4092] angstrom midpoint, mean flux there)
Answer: -0.152 mag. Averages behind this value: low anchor 11.4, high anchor 18.1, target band 17.5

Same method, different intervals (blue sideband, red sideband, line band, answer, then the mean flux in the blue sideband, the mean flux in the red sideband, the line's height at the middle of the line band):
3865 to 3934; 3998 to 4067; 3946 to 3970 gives 0.33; 10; 18.4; 13.7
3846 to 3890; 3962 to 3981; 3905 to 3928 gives -0.23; 9.08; 9.01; 9.05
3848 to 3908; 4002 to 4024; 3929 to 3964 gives 0.46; 9.66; 18.8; 14.3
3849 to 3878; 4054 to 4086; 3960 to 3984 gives 0.37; 8.82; 18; 13.6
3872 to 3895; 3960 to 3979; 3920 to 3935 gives 0.15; 9.69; 8.41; 9.03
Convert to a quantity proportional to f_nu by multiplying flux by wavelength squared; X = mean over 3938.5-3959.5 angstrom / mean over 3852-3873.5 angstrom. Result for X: 1.32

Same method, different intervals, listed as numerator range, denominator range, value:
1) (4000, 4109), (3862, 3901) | 1.98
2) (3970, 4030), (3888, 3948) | 1.74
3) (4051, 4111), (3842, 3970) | 2.01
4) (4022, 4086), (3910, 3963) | 1.93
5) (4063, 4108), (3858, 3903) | 1.99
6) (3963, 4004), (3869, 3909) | 1.39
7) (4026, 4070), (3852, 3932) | 1.98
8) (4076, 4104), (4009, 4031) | 0.98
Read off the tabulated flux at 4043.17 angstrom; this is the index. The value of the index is 16.3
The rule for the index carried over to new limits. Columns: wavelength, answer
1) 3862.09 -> 9.879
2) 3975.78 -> 11.7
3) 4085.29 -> 18.03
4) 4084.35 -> 19.08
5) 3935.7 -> 6.579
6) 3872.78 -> 8.7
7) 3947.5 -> 12.49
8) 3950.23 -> 13.14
